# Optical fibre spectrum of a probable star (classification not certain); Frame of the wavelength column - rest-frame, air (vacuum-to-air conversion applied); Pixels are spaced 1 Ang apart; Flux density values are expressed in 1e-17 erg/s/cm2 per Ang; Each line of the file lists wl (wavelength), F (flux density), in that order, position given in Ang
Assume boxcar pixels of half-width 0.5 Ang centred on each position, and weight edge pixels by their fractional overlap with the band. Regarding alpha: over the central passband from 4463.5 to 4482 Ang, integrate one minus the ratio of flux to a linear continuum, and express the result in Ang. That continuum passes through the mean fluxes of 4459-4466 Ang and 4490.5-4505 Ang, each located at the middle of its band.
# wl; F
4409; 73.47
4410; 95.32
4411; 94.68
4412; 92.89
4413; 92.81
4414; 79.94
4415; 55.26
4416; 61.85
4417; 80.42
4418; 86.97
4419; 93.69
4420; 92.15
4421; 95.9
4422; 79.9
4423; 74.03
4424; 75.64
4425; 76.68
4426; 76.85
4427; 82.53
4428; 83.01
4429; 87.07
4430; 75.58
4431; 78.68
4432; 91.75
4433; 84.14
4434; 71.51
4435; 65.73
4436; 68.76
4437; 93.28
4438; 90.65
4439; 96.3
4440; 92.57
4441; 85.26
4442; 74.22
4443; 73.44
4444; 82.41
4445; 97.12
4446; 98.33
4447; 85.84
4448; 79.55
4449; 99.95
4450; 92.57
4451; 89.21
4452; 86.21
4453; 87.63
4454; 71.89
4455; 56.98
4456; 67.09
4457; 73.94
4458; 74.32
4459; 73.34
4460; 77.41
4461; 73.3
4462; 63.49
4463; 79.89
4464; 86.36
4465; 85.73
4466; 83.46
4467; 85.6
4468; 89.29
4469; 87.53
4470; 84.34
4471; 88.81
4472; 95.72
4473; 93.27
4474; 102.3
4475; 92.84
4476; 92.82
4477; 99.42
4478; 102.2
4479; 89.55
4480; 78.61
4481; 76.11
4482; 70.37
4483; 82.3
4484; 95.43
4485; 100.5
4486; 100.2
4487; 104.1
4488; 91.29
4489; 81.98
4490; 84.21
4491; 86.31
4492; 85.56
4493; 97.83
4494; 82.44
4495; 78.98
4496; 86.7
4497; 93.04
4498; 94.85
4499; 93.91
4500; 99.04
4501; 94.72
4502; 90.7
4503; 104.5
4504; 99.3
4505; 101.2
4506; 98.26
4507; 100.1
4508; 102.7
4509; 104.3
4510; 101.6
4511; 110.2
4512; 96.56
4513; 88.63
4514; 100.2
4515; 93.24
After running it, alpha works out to -1.6 Ang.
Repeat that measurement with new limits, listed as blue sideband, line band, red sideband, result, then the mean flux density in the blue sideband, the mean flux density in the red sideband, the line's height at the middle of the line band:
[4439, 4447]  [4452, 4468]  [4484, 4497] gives 2.1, 86.8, 90.3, 88.1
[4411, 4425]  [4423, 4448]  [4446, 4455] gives 0.4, 81.9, 85.6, 83.9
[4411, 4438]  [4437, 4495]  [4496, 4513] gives 2.6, 81.1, 98.4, 90.1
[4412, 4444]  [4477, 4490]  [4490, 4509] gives 0.2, 81.4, 93.9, 91.1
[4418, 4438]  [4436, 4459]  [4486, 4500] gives 0.2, 81.8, 90.1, 84.3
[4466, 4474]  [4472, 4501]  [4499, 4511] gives 1.1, 89.7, 99.9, 94.5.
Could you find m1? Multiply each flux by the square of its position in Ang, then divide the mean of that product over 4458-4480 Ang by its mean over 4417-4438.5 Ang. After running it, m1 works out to 1.1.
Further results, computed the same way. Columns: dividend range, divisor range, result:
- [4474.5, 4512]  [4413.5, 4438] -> 1.20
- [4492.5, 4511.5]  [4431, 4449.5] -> 1.17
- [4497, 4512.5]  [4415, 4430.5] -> 1.28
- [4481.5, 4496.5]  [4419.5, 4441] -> 1.10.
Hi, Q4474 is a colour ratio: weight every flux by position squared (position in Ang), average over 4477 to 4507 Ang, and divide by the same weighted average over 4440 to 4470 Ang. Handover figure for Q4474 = 1.14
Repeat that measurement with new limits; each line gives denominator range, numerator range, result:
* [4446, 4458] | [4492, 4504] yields 1.16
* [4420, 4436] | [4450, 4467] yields 0.98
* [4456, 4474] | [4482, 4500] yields 1.11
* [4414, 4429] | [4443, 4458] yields 1.05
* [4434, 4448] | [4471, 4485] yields 1.09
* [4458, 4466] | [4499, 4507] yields 1.29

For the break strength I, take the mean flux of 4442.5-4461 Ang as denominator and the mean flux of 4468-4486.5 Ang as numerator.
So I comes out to 1.1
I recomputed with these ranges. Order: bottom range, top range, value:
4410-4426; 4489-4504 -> 1.10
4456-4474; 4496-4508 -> 1.18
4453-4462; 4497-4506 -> 1.36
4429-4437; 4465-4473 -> 1.12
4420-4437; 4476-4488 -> 1.14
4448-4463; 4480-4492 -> 1.13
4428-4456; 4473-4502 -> 1.09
